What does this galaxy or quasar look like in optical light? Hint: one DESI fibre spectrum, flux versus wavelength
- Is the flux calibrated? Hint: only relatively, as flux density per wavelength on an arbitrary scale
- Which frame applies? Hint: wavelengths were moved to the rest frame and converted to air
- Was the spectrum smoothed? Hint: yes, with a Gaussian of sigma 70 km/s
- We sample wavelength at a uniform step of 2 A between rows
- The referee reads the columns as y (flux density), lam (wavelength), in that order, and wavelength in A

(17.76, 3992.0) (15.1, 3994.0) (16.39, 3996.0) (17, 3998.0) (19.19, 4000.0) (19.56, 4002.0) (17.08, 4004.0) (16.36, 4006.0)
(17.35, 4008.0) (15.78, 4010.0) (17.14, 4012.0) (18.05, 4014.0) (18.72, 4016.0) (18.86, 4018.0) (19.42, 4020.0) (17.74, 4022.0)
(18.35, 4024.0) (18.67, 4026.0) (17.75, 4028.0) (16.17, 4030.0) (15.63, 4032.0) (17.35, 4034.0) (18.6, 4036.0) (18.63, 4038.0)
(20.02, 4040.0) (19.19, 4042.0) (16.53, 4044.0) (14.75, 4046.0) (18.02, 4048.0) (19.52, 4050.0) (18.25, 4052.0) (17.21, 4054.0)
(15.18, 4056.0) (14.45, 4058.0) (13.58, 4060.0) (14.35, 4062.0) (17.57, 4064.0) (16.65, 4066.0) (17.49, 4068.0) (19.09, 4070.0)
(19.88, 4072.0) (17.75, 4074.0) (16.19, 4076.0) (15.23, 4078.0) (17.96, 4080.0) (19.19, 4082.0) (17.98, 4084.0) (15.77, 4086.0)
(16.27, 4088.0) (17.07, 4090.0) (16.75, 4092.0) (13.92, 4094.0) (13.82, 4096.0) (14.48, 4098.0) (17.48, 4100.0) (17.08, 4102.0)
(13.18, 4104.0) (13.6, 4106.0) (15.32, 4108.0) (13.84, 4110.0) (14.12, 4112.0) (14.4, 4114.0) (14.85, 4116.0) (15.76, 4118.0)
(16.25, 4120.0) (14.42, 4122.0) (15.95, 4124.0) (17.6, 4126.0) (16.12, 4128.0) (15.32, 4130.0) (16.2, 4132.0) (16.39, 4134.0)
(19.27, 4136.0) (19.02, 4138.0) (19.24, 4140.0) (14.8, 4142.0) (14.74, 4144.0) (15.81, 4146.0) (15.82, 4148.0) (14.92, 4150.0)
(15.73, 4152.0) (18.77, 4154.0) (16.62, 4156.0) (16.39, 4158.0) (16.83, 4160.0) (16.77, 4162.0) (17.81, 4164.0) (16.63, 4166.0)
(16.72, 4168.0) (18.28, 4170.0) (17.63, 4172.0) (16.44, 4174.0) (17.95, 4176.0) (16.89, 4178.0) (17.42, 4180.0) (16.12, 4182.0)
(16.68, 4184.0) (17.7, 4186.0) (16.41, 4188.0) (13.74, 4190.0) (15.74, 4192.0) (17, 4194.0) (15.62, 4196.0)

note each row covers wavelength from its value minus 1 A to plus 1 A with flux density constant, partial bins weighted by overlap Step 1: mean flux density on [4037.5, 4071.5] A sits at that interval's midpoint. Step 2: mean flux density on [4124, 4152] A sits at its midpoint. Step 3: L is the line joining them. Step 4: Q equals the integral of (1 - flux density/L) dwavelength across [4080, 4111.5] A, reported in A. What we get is 2.0 A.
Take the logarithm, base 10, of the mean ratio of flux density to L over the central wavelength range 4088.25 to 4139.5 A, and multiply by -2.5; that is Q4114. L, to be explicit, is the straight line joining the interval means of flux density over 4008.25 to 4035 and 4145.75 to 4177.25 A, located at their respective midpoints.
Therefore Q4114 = 0.09 mag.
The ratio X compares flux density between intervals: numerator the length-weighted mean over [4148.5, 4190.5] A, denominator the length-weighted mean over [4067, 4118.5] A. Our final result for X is 1.04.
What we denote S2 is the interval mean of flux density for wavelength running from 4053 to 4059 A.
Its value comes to 15.6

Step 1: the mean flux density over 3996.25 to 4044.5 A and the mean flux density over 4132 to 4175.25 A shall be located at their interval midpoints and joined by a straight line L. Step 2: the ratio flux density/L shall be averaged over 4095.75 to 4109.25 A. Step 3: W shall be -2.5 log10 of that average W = 0.15 mag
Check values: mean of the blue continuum 17.9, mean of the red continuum 16.9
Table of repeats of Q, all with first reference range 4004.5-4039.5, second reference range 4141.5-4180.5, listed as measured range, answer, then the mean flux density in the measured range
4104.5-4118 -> 2.08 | 14.4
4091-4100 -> 1.11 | 15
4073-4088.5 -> 0.18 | 17.1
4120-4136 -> 0.65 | 16.2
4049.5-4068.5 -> 1.21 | 16.3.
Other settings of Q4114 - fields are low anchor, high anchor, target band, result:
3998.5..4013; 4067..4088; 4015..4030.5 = -0.05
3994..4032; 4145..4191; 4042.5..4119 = 0.07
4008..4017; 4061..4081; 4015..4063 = 0.00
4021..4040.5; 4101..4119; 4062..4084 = -0.09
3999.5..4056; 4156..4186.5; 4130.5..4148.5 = 0.03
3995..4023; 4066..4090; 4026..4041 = -0.01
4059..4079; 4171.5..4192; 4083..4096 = 0.04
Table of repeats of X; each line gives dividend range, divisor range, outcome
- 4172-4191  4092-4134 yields 1.09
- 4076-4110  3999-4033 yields 0.89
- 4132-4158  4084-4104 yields 1.06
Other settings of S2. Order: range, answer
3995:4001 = 17.5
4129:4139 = 17.2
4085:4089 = 16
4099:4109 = 15.3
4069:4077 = 18.2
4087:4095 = 16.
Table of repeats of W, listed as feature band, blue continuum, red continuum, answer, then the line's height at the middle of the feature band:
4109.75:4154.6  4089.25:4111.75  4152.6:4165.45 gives 0.01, 16.2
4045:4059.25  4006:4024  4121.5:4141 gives 0.05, 17.6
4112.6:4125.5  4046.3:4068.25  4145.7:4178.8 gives 0.09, 16.7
